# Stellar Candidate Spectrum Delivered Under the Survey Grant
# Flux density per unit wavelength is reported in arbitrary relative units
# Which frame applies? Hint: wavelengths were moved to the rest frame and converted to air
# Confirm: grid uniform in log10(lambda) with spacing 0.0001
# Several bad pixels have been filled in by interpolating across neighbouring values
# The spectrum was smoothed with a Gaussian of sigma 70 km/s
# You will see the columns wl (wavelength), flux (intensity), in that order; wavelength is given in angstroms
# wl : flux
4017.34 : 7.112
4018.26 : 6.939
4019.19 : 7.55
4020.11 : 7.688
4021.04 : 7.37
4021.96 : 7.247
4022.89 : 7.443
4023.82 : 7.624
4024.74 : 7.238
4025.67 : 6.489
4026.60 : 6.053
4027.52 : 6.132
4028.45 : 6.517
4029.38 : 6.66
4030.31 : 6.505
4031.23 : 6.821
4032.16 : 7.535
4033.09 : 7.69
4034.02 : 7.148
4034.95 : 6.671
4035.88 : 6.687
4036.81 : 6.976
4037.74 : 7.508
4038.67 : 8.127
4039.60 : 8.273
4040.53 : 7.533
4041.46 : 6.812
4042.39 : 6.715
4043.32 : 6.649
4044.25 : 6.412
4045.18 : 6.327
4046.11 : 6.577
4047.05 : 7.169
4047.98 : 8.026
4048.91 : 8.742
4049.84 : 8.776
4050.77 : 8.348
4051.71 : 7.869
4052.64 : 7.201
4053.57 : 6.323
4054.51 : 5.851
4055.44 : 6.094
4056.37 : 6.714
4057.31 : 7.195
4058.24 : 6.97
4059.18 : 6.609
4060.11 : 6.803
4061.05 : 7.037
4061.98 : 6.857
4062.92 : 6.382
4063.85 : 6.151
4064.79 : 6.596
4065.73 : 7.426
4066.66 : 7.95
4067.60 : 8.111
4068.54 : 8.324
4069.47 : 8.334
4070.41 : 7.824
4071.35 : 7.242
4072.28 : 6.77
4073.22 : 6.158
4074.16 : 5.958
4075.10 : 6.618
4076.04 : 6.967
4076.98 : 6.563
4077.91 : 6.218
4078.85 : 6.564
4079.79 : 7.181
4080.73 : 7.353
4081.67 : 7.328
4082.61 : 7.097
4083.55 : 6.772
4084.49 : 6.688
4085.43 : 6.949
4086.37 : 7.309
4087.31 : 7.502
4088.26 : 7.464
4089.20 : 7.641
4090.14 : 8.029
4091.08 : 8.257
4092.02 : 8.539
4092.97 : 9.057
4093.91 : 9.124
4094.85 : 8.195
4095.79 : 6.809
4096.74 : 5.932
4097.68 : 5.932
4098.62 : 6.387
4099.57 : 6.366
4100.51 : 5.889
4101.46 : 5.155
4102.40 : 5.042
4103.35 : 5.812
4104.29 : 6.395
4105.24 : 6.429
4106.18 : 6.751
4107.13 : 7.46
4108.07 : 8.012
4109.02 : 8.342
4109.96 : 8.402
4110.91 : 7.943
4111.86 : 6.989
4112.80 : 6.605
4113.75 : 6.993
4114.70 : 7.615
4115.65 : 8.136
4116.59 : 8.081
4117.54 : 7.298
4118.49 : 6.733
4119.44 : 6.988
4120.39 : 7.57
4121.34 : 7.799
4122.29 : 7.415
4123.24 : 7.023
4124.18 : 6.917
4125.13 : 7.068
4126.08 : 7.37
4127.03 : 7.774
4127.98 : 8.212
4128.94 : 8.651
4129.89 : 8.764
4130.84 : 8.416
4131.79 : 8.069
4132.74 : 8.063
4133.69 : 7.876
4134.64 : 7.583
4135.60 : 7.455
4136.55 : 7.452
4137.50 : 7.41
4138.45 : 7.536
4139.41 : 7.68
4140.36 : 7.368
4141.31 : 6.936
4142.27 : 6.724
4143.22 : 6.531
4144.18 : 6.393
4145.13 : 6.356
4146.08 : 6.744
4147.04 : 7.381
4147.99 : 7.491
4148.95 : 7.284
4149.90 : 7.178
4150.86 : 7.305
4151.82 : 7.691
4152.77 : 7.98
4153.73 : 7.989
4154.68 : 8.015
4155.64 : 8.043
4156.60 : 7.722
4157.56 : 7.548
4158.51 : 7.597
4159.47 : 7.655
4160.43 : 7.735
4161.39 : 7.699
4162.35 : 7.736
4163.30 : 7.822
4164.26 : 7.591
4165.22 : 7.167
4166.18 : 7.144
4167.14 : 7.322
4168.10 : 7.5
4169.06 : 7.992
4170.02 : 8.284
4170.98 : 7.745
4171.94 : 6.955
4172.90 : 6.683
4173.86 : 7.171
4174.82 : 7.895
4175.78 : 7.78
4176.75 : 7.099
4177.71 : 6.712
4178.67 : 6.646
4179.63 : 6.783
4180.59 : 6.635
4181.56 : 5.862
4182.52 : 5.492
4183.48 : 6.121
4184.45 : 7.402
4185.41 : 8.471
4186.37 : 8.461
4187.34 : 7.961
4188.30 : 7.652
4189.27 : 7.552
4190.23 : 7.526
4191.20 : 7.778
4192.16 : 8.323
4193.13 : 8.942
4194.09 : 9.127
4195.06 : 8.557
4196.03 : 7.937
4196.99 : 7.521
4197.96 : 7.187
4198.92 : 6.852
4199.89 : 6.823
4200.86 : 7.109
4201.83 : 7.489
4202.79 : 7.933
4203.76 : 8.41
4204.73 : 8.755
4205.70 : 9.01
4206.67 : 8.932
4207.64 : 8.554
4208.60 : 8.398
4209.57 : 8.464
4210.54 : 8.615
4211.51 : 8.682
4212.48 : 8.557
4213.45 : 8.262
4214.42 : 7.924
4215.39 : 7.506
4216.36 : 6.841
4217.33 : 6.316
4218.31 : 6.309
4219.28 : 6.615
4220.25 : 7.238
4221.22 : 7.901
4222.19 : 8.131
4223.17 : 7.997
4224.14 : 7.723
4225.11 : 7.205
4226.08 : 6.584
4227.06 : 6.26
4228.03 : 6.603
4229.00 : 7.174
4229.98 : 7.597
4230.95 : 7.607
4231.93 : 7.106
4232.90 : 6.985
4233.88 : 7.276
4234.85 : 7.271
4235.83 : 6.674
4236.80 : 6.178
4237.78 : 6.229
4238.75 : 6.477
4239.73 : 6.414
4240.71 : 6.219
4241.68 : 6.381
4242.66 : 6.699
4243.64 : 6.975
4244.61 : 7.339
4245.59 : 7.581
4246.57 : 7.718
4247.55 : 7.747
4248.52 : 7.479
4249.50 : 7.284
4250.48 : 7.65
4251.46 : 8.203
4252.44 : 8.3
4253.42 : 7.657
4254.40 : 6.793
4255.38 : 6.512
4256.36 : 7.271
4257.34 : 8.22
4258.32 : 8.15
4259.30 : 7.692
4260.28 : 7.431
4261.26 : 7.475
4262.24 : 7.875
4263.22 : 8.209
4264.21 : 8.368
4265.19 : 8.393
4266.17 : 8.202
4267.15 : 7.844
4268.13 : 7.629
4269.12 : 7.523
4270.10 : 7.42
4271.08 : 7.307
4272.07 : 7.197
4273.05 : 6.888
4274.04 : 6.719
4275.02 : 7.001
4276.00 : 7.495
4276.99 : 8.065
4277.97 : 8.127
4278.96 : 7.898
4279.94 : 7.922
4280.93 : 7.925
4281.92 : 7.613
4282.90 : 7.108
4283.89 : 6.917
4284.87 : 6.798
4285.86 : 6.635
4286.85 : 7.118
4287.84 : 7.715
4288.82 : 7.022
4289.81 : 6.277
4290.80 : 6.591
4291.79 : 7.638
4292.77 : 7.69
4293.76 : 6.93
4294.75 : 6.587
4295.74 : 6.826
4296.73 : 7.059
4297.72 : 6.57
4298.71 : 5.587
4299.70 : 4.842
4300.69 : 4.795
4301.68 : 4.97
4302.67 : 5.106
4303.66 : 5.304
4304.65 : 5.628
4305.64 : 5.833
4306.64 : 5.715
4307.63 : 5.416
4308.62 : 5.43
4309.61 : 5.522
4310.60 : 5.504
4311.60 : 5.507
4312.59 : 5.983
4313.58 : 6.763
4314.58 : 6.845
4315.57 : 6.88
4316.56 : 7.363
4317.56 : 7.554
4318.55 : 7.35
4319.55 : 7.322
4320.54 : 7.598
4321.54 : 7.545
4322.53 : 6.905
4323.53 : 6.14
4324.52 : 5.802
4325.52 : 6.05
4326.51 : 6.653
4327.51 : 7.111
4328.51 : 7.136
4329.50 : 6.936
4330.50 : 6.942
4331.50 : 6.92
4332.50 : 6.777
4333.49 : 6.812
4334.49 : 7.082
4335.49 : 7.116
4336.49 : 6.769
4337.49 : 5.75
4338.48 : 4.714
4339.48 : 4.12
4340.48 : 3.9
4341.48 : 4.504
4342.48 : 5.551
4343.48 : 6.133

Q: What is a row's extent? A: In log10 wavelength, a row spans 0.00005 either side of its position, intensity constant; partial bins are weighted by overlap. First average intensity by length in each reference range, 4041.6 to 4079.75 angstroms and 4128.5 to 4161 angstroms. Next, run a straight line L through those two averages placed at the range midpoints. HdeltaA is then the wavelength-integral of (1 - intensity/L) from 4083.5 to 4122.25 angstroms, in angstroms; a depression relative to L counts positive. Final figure 0.4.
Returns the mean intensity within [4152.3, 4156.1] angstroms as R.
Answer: 8.01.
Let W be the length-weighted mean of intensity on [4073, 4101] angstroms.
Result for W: 7.1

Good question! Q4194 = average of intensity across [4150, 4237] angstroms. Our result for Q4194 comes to 7.55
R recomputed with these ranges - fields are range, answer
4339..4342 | 4.18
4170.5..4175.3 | 7.3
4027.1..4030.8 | 6.46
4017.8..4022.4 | 7.37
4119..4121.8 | 7.45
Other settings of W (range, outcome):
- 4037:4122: 7.16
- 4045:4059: 7.22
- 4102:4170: 7.44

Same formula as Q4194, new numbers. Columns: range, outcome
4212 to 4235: 7.29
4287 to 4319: 6.28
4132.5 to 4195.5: 7.46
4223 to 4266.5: 7.31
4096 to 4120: 6.87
